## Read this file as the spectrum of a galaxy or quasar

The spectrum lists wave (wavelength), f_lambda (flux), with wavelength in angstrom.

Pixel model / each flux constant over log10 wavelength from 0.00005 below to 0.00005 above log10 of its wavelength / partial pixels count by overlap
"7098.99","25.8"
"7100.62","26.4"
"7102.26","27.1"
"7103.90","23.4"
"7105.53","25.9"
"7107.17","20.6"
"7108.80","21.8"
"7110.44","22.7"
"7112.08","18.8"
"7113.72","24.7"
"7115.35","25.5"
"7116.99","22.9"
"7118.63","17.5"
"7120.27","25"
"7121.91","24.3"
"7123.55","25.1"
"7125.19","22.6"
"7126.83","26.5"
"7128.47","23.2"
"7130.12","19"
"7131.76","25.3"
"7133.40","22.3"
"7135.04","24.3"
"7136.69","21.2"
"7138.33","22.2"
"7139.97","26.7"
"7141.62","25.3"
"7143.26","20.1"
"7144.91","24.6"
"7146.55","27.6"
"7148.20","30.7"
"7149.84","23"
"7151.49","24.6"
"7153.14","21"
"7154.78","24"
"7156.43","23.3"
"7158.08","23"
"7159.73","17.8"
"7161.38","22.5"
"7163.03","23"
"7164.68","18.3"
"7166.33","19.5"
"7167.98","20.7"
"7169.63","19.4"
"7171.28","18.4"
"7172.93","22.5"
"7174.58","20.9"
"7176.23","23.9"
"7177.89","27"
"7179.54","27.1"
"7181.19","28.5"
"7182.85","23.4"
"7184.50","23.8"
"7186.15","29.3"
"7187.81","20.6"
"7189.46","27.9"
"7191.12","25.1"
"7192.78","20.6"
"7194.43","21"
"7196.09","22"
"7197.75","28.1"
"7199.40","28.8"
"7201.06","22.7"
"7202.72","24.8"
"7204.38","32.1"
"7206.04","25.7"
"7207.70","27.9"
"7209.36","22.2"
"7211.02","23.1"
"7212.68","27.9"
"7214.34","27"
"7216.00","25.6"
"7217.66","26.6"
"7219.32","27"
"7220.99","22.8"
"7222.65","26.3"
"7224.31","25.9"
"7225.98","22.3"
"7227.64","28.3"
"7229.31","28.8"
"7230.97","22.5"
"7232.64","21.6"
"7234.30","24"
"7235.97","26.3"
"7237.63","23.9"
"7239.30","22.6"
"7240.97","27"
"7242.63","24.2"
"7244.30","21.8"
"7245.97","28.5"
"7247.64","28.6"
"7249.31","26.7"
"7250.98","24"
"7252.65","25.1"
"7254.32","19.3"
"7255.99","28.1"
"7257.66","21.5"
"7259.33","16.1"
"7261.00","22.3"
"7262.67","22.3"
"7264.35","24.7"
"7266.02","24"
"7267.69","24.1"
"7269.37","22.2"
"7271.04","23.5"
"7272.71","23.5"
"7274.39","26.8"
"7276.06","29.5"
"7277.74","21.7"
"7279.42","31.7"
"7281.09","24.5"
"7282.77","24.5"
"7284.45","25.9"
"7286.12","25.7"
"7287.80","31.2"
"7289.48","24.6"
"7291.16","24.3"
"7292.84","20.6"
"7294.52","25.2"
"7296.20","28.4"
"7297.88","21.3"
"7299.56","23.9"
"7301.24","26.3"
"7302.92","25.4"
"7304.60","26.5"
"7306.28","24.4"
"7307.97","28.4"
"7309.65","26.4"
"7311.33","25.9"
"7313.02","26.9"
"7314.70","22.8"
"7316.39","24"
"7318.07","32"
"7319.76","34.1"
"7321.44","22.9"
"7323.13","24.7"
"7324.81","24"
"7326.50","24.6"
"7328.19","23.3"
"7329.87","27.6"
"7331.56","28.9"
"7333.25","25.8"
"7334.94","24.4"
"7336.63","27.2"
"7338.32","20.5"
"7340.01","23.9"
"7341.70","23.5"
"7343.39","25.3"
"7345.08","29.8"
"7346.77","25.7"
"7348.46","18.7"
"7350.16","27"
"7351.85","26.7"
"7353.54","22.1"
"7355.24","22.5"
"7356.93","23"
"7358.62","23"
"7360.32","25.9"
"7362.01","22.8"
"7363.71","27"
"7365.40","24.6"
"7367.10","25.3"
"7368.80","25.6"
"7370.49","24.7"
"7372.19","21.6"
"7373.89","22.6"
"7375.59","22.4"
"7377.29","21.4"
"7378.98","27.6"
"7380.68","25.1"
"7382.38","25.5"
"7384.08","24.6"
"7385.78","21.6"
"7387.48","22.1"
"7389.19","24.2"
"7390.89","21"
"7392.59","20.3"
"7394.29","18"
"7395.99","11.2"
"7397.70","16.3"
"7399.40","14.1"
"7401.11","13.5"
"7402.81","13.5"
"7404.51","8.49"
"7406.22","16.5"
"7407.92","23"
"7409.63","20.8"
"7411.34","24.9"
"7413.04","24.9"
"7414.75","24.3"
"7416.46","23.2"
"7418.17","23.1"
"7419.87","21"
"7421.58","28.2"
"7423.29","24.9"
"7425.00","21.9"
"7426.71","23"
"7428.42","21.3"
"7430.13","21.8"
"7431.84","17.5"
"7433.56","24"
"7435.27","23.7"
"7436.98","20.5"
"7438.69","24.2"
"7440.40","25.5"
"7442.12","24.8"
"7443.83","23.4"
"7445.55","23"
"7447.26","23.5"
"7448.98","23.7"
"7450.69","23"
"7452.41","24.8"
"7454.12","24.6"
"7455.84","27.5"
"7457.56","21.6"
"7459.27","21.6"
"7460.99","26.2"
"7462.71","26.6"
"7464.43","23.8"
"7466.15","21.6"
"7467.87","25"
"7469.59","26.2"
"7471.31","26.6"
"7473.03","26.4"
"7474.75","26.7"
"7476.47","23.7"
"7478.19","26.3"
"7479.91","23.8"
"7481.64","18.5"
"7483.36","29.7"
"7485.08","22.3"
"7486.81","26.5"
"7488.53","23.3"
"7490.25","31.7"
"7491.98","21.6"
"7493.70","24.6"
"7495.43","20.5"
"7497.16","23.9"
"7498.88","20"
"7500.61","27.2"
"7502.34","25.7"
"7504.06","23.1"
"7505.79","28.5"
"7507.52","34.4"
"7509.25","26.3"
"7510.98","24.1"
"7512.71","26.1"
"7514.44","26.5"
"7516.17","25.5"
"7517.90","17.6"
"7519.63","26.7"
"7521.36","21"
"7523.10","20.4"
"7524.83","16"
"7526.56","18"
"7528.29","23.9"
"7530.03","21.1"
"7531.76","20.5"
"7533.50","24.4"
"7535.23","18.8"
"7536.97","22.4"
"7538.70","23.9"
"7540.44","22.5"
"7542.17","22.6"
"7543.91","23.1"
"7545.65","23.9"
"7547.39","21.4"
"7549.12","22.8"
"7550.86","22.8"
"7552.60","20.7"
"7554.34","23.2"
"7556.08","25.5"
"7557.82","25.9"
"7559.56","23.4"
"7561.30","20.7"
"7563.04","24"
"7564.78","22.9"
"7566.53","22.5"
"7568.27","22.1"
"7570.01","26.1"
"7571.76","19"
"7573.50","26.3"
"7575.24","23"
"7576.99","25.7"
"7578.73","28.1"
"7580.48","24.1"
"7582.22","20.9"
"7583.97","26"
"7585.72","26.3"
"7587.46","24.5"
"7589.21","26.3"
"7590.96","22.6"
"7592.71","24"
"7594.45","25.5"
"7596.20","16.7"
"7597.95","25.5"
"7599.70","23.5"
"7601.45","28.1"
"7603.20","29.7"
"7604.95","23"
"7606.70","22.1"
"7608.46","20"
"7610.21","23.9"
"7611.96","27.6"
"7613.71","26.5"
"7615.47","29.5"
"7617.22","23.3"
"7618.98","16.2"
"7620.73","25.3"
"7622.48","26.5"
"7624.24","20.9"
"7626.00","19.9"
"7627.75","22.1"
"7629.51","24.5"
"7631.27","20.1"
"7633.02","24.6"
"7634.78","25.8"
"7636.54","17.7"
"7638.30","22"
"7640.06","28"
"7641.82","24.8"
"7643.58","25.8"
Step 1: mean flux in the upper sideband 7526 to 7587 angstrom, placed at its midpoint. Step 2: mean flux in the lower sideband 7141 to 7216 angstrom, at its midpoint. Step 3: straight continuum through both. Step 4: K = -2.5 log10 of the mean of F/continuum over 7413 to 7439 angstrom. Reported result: 0.027 mag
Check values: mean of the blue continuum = 24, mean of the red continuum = 23.1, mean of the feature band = 22.9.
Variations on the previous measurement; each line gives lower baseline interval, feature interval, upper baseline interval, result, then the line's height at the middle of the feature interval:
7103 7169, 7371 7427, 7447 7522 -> 0.16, 24.3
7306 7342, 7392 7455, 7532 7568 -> 0.15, 24.5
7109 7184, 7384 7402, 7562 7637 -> 0.26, 23.5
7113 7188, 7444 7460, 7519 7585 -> -0.04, 22.9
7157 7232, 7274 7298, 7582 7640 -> -0.07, 24.2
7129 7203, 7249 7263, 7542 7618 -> 0.04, 23.6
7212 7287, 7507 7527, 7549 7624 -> 0.03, 24.2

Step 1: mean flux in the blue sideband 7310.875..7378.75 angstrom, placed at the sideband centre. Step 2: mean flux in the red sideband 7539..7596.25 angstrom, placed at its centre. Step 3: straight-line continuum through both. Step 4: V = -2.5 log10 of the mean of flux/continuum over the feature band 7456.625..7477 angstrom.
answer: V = -0.02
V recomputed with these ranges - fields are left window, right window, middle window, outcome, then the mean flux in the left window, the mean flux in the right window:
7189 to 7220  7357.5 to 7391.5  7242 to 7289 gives 0.01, 25.6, 23.9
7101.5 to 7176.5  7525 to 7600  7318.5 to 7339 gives -0.13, 22.9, 23.1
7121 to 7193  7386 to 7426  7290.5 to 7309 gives -0.17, 23.4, 20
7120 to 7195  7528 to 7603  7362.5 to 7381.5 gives -0.04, 23.4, 23.5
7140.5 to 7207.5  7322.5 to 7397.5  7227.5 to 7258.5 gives -0.04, 23.9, 23.7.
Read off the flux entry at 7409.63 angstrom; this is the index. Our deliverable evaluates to 20.8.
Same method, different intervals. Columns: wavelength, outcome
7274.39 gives 26.8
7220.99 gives 22.8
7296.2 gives 28.4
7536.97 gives 22.4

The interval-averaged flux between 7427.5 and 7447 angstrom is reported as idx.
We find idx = 22.7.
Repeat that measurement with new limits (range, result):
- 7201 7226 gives 25.8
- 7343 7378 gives 24.2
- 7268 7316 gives 25.4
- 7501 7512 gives 27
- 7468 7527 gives 24.4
